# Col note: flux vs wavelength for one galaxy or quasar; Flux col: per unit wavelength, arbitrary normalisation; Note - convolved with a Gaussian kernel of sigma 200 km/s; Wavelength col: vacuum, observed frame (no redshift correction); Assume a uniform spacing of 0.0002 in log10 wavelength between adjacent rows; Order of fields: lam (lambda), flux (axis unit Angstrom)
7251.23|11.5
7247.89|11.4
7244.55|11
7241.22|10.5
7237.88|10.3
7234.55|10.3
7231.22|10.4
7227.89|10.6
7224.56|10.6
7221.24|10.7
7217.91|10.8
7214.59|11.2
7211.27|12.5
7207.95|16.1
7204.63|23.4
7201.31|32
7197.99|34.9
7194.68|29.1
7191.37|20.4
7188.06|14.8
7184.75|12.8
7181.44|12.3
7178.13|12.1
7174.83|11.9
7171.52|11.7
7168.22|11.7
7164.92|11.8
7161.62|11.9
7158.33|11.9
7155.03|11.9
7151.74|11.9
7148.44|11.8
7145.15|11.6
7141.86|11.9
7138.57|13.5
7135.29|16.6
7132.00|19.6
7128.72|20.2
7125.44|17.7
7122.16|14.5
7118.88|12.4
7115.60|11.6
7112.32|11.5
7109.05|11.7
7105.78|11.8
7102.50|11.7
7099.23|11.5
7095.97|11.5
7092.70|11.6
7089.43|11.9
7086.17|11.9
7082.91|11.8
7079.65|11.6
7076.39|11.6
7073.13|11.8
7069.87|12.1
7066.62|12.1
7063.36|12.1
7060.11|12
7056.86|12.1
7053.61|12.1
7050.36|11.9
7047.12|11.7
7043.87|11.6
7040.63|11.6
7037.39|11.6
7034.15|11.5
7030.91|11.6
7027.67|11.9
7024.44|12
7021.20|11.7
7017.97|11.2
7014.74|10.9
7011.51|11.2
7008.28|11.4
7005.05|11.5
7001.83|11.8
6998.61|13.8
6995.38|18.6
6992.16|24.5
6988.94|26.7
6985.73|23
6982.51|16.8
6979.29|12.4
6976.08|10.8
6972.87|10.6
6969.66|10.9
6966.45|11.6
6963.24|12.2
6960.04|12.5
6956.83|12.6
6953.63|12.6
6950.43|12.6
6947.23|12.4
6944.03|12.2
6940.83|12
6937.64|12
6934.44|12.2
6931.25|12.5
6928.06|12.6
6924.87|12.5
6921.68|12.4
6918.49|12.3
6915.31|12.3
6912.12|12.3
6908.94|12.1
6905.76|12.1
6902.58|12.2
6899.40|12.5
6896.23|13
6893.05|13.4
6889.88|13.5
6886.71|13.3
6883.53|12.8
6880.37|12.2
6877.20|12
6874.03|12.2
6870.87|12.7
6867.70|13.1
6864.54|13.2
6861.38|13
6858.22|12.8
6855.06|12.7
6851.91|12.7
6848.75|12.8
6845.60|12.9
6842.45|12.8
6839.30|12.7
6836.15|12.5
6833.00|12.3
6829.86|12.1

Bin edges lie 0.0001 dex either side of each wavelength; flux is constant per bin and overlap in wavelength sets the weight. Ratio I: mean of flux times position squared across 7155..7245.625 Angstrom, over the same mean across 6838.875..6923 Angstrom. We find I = 1.3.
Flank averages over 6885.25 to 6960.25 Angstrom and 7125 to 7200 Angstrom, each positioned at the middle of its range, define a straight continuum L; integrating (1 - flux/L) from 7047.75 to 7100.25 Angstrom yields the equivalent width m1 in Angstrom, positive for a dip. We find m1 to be 9.1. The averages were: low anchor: 12.5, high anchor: 15.4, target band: 11.9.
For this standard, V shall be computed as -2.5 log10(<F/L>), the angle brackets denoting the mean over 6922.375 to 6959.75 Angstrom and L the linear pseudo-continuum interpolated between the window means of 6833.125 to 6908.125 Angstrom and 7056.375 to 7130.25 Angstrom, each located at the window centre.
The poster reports 0.02 mag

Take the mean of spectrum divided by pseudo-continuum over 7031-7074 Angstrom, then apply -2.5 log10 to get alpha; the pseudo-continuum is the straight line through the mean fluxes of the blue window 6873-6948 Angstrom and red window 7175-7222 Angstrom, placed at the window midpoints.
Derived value 0.27 mag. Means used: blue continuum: 12.5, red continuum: 18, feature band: 11.9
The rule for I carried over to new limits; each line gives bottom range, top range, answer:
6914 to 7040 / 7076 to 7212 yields 1.17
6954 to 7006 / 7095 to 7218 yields 1.05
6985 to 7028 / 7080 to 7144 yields 0.92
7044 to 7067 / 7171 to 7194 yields 1.25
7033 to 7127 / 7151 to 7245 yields 1.25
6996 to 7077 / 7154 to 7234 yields 1.34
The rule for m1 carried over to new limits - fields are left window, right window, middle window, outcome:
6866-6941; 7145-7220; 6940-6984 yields 3.0 Angstrom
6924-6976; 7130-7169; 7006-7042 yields 2.7 Angstrom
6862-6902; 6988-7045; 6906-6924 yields 1.0 Angstrom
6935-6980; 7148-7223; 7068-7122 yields 9.1 Angstrom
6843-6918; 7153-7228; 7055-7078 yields 3.9 Angstrom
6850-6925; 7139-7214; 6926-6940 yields 0.9 Angstrom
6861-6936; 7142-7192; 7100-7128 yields -1.2 Angstrom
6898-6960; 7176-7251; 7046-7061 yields 1.8 Angstrom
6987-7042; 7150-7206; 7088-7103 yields 3.6 Angstrom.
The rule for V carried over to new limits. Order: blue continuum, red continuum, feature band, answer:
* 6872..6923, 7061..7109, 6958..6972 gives 0.05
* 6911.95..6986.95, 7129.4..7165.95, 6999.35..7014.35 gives 0.12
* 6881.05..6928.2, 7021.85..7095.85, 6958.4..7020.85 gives -0.17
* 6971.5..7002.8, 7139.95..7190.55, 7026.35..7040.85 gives 0.33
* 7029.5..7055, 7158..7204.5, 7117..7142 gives -0.05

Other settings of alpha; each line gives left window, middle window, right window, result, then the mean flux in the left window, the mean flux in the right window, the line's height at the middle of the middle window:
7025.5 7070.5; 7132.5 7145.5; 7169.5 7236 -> 0.01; 11.8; 15.9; 14.2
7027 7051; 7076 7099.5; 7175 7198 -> 0.17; 11.7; 17.9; 13.7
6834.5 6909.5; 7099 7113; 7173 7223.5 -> 0.36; 12.7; 17.6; 16.2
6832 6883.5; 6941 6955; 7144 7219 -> 0.09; 12.7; 15.7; 13.5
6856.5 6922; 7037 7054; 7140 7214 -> 0.22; 12.6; 15.9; 14.4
